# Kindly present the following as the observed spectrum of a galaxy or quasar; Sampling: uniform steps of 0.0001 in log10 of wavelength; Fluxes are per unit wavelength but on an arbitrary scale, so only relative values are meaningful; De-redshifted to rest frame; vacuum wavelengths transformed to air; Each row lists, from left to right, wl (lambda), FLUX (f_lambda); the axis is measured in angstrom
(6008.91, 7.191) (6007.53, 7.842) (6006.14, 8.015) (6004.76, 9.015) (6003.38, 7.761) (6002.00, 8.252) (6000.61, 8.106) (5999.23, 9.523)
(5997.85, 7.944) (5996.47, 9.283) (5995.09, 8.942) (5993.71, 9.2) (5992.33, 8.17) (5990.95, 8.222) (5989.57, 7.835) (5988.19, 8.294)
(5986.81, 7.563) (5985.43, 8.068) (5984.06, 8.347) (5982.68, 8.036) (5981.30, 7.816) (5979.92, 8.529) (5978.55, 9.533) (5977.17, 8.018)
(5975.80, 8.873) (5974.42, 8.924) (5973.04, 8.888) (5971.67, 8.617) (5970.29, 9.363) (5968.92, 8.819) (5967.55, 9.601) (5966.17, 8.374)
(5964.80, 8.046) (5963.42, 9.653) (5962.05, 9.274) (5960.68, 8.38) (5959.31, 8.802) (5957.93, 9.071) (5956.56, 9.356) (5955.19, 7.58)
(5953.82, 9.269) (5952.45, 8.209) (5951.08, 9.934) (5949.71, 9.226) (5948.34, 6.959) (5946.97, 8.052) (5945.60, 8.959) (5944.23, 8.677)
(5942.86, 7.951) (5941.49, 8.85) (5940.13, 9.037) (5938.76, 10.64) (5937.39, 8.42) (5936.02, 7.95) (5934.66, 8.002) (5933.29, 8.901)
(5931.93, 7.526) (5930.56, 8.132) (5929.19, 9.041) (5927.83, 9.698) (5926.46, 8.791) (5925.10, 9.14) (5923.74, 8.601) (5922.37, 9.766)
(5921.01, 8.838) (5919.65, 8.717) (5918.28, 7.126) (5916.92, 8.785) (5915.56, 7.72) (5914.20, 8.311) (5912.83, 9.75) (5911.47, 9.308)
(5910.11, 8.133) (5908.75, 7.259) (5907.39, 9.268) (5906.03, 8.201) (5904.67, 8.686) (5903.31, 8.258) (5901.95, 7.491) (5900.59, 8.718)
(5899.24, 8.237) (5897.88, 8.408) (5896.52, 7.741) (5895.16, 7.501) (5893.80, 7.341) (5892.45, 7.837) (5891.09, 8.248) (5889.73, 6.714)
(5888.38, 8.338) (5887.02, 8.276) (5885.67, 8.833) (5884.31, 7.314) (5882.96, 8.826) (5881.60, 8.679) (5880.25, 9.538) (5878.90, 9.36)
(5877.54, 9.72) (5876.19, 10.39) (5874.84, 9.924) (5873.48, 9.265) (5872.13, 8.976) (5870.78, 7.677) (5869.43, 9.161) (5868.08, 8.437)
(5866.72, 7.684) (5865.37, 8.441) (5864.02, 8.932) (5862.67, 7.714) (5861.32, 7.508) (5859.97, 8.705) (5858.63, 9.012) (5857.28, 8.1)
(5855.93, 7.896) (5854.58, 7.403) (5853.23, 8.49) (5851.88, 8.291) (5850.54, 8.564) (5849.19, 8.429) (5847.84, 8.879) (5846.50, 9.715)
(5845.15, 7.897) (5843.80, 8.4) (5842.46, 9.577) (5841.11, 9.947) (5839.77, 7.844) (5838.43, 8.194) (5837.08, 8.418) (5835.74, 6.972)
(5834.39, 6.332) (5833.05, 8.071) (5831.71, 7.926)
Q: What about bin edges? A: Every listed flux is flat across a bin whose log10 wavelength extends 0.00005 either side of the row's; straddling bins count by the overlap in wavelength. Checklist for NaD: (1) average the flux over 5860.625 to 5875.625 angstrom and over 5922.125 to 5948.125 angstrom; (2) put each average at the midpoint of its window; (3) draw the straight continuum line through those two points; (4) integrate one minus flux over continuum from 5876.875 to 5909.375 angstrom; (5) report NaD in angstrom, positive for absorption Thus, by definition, 1.16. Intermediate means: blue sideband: 8.53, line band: 8.28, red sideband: 8.69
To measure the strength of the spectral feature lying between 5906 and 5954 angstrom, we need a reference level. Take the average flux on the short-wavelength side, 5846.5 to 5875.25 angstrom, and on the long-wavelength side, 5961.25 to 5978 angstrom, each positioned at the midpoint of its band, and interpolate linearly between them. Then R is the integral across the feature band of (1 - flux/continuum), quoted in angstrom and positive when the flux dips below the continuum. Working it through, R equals 0.5 angstrom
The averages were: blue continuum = 8.47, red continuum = 8.87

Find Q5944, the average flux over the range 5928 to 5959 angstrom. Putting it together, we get 8.64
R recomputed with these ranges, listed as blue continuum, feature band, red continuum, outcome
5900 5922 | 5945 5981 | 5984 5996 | -1.8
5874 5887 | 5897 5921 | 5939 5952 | 1.5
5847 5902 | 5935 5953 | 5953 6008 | -0.3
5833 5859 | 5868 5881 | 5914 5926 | -1.3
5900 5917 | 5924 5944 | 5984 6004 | -0.7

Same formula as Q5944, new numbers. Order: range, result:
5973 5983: 8.57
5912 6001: 8.65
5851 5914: 8.43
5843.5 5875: 8.45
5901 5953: 8.59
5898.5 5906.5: 8.27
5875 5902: 8.43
